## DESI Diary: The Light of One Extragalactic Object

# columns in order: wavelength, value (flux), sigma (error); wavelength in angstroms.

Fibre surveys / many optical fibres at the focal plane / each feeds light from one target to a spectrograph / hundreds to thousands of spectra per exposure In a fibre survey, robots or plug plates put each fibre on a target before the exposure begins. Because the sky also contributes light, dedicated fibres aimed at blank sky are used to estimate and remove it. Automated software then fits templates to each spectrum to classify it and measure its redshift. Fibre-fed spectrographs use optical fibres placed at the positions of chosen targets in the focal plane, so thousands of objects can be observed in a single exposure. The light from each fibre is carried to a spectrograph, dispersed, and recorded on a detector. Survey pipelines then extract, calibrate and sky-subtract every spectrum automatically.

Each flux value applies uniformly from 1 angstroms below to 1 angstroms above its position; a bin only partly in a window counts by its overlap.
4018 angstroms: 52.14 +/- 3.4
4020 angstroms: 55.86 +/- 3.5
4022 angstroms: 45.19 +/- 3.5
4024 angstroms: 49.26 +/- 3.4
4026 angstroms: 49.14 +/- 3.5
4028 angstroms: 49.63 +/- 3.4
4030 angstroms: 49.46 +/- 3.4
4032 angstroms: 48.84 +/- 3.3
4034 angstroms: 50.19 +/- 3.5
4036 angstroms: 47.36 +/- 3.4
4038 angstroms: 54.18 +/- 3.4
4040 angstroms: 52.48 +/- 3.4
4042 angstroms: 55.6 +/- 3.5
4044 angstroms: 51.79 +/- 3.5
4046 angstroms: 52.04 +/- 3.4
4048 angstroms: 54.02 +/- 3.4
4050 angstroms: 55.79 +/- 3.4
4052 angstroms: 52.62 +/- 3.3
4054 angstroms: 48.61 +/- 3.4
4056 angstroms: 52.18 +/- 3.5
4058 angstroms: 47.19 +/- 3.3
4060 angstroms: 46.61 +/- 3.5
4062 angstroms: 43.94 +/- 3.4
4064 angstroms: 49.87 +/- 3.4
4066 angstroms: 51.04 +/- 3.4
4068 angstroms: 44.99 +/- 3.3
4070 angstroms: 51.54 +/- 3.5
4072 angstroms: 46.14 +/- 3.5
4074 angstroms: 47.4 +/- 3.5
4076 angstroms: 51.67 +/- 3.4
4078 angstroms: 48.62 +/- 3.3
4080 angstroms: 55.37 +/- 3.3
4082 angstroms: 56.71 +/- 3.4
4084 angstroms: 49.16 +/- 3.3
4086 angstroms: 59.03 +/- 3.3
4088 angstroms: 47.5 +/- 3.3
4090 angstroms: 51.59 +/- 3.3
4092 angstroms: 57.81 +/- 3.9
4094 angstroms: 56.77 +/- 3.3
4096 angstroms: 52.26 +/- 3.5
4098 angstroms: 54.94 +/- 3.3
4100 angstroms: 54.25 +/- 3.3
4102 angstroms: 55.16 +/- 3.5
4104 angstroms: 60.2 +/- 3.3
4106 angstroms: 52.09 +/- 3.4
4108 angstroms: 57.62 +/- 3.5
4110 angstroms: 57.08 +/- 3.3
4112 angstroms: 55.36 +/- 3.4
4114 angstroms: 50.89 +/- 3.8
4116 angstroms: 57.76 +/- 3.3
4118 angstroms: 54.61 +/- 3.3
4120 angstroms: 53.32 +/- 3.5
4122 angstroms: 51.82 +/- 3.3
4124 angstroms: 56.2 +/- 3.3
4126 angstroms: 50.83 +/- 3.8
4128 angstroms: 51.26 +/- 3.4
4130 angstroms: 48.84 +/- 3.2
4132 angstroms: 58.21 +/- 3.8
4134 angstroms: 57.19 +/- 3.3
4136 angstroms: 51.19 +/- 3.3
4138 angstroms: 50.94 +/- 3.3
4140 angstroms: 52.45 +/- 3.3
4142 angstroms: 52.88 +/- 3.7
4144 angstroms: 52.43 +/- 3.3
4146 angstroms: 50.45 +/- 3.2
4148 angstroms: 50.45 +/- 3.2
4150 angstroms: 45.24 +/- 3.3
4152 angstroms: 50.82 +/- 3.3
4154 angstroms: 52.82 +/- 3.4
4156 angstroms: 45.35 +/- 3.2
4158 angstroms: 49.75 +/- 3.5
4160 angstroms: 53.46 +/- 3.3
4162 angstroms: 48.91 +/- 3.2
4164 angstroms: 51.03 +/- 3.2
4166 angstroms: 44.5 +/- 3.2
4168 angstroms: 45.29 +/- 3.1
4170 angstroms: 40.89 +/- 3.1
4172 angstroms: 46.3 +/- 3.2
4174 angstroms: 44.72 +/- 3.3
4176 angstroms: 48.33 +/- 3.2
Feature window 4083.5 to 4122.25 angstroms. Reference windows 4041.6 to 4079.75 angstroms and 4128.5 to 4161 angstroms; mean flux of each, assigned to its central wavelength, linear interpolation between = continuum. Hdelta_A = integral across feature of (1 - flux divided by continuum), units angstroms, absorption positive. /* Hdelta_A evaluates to -2.92 angstroms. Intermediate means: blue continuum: 50.1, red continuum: 51.4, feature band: 54.6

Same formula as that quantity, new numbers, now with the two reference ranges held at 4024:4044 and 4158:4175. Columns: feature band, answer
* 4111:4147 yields -3.8 angstroms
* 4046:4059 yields -0.4 angstroms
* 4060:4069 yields 0.5 angstroms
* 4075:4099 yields -2.0 angstroms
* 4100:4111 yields -1.7 angstroms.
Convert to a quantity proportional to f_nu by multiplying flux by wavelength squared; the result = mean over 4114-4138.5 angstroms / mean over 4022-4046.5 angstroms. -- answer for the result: 1.11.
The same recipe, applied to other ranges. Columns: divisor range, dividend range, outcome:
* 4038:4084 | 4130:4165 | 1.05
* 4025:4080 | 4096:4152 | 1.10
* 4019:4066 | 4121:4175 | 1.04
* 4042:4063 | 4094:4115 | 1.11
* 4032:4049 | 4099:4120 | 1.10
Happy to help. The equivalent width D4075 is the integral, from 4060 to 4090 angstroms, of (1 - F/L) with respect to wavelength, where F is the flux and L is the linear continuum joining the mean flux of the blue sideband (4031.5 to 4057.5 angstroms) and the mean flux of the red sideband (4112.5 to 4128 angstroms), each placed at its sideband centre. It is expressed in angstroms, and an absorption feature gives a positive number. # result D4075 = 1.4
